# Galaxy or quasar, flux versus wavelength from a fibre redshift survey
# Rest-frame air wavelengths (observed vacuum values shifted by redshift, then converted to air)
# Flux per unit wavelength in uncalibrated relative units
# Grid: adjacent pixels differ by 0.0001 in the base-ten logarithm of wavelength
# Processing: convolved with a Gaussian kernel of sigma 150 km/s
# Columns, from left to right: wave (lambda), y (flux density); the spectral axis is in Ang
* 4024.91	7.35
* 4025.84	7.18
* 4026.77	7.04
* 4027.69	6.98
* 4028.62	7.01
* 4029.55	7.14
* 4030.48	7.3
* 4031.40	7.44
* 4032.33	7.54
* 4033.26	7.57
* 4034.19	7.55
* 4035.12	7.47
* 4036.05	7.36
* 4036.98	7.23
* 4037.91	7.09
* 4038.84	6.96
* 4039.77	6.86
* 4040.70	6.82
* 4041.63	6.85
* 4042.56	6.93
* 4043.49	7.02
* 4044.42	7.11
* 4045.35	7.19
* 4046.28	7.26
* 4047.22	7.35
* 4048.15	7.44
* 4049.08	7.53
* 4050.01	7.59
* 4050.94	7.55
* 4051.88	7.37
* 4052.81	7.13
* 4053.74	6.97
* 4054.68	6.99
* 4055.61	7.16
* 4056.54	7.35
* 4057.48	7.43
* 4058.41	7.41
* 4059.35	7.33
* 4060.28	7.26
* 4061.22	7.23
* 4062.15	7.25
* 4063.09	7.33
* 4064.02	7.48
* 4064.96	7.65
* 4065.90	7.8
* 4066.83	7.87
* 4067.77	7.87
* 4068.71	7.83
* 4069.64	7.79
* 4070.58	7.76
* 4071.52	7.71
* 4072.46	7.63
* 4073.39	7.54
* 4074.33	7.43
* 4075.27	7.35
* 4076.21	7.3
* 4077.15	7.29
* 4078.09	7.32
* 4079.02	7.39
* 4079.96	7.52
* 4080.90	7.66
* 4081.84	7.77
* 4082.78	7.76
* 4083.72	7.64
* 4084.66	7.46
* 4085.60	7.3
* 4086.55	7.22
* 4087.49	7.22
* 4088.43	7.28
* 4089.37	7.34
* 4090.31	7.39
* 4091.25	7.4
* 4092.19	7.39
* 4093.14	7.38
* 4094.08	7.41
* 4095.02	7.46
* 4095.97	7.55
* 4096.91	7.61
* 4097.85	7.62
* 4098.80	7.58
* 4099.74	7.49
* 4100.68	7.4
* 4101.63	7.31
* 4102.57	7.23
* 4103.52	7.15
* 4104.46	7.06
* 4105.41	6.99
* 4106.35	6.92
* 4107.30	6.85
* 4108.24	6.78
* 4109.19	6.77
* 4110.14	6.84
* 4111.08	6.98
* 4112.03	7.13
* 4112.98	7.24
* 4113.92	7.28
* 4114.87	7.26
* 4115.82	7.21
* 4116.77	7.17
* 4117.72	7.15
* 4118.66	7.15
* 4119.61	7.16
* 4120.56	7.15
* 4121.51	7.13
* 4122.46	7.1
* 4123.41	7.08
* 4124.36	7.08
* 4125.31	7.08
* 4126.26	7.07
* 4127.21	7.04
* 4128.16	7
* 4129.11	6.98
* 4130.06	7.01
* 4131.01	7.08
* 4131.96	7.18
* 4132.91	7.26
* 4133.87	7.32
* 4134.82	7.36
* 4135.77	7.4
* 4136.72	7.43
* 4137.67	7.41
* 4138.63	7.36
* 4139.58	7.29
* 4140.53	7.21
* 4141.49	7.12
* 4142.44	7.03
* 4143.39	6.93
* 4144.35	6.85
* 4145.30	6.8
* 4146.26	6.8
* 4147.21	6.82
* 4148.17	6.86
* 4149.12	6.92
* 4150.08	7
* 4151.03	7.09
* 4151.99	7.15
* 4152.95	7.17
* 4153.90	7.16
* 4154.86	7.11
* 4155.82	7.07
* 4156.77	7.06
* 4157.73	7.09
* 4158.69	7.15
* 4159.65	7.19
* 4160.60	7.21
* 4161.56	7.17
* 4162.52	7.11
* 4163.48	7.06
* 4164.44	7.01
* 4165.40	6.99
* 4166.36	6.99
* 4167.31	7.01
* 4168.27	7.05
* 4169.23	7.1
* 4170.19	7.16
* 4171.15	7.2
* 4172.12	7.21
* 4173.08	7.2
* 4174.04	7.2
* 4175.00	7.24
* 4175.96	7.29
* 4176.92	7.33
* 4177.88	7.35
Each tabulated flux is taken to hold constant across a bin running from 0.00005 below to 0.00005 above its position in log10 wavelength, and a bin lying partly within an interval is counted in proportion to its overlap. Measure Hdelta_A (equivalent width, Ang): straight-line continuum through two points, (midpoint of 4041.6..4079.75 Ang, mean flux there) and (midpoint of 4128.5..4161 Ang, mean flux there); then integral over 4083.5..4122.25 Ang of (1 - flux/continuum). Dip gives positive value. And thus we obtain 0.1 Ang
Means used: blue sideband 7.4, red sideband 7.11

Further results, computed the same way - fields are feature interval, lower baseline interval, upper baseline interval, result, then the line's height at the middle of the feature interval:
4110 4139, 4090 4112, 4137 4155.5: -0.1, 7.14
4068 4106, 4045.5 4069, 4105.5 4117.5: -1.3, 7.2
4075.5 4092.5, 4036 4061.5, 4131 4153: -0.6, 7.17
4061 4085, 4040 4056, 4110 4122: -1.3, 7.18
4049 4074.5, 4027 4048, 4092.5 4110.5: -1.0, 7.2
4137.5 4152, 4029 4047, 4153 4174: 0.2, 7.12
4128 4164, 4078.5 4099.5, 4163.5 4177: 0.6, 7.24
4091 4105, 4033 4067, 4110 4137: -0.4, 7.2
